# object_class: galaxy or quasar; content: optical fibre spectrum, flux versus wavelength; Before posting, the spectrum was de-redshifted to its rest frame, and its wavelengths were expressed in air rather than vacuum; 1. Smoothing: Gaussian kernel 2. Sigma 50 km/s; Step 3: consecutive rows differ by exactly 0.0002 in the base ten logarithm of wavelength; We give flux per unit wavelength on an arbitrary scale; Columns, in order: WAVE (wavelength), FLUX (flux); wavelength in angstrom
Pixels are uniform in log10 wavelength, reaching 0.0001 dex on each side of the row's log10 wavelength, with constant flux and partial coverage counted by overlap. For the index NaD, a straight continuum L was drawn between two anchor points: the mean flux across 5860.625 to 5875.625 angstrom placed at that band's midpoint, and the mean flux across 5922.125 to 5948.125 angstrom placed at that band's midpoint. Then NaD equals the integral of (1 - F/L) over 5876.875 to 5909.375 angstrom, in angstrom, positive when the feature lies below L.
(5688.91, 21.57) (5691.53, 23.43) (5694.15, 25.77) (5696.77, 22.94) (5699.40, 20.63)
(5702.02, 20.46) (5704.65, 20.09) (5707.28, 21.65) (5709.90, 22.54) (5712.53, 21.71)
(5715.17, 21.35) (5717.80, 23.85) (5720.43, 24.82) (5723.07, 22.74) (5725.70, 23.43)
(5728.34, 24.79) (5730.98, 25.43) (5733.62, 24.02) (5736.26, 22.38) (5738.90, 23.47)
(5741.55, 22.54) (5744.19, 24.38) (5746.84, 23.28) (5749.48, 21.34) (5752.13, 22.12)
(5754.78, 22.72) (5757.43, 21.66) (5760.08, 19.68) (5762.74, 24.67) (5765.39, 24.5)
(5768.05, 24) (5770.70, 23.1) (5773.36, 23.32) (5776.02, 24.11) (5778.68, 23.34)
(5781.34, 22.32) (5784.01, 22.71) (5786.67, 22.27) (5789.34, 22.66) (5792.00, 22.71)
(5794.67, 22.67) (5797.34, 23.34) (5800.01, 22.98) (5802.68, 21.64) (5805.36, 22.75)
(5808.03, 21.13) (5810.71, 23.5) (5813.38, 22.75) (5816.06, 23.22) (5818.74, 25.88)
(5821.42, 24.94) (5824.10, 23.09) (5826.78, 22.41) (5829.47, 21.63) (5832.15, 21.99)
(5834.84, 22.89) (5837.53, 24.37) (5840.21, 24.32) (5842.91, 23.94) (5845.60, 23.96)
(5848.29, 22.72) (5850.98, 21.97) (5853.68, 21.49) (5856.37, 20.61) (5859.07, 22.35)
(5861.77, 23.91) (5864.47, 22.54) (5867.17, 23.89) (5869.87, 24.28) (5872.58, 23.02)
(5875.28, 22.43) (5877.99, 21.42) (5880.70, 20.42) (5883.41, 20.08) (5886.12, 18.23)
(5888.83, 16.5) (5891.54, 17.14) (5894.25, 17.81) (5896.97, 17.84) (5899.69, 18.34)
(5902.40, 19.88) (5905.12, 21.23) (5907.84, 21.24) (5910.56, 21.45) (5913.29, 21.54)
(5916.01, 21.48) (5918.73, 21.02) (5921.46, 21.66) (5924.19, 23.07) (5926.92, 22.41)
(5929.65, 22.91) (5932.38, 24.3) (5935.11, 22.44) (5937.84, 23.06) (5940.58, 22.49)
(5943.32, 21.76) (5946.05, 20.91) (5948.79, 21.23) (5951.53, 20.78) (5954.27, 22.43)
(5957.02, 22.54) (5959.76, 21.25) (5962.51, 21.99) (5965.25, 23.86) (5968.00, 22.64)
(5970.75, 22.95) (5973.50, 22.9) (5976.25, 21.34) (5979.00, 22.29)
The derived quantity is 5.5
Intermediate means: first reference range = 23.4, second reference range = 22.5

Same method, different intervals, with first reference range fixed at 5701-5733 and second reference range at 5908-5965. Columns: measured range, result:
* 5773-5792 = -0.30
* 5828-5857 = -0.52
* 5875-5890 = 1.71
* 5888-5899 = 2.37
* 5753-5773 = -0.24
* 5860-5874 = -0.75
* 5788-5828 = -1.00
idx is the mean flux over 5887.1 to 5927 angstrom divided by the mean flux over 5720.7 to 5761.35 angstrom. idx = 0.9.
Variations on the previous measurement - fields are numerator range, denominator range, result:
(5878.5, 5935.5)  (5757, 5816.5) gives 0.90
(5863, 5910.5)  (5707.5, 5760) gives 0.89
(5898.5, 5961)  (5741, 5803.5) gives 0.95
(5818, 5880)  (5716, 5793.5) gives 0.99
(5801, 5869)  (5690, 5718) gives 1.04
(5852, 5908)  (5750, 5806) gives 0.91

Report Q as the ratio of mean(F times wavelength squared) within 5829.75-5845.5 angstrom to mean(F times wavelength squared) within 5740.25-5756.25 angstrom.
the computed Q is 1.1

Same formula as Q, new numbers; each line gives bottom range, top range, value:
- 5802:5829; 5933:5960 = 0.99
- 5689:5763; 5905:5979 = 1.05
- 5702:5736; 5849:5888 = 1.00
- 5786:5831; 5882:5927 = 0.90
